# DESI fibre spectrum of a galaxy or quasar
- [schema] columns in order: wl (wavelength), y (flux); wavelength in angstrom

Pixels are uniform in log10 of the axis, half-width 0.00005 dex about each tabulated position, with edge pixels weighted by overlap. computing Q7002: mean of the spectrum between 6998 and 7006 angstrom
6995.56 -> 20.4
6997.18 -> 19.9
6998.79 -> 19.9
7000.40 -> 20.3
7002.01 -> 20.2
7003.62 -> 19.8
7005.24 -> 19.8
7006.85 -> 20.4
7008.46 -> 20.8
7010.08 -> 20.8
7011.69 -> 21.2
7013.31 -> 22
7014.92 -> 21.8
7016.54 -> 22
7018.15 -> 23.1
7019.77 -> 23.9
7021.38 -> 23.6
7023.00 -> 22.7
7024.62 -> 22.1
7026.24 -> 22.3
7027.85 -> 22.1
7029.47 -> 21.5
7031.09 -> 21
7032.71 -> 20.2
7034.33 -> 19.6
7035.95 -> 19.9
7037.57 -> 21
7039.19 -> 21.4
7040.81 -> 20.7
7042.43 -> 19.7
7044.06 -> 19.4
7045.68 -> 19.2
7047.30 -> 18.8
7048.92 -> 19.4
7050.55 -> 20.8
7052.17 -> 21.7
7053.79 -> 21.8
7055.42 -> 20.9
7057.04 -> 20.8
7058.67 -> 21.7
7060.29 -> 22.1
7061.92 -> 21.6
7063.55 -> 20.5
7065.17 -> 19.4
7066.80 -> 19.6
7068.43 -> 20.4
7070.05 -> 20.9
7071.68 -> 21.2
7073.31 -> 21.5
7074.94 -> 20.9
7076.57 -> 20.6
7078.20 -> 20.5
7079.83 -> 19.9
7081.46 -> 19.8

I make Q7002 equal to 20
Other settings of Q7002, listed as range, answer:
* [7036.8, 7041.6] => 21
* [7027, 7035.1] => 20.9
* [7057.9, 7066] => 21.1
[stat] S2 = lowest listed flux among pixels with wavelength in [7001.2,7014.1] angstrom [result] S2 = 19.8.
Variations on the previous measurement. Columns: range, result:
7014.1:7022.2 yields 21.8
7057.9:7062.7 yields 21.6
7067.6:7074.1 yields 20.4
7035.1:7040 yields 19.9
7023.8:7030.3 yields 21.5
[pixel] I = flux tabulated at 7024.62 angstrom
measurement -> 22.1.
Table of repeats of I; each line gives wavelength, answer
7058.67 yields 21.7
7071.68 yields 21.2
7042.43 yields 19.7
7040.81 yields 20.7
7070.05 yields 20.9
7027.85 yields 22.1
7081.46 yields 19.8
